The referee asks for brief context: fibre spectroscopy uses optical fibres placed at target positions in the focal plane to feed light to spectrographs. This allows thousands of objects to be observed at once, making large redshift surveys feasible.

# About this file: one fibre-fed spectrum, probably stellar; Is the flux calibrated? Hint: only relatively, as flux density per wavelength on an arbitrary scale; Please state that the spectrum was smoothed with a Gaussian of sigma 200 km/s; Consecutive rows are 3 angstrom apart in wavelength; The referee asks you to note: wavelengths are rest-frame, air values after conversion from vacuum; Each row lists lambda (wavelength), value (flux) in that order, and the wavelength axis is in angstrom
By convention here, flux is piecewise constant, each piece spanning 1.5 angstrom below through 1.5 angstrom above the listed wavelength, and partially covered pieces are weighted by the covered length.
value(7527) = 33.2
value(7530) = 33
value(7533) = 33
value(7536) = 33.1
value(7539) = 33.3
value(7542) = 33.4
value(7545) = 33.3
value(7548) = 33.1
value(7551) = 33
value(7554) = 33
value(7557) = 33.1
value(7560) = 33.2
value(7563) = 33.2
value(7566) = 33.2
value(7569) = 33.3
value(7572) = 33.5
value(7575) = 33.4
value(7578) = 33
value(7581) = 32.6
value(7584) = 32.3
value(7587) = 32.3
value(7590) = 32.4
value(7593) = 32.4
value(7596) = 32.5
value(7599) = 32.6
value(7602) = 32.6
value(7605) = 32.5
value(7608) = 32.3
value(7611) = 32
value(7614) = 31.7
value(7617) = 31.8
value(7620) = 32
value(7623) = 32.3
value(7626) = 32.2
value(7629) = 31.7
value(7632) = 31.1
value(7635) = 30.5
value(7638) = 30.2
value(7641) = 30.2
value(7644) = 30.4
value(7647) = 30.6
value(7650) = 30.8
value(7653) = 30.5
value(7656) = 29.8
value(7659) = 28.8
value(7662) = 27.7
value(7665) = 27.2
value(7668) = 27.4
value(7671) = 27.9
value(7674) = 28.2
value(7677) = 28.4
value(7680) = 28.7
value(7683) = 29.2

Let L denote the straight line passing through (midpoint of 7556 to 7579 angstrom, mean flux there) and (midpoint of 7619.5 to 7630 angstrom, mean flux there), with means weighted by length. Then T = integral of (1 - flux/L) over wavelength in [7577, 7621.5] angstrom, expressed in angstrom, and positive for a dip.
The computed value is 0.4 angstrom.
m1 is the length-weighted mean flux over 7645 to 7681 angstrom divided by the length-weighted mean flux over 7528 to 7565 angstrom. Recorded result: 0.87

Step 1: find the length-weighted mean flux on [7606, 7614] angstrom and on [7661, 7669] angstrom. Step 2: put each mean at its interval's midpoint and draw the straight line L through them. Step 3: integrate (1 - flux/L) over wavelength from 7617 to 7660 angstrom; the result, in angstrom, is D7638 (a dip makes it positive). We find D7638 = -1.7 angstrom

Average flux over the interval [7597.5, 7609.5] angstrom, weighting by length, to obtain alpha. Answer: 32.5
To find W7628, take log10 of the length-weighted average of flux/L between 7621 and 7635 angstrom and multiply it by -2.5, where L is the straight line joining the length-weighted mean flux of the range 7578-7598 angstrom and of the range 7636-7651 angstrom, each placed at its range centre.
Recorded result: -0.024 mag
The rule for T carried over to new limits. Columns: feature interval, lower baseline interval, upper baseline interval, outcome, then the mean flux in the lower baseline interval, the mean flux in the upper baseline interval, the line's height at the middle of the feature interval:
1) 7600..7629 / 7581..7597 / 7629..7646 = -0.6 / 32.4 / 30.6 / 31.4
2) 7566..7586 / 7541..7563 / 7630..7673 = -0.5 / 33.2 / 29.5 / 32.3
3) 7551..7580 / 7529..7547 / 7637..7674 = -0.8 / 33.2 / 29.2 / 32.3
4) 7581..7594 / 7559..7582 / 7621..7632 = 0.2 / 33.2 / 31.9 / 32.8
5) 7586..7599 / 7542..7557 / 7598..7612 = 0.1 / 33.1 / 32.4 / 32.6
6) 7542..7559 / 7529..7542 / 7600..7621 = -0.1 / 33.1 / 32.1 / 32.9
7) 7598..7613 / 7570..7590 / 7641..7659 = -0.2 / 32.8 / 30.3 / 31.9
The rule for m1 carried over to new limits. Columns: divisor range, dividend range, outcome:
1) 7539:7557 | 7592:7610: 0.98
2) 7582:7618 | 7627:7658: 0.95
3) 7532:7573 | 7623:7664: 0.92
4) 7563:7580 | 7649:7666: 0.88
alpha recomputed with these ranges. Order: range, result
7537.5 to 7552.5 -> 33.2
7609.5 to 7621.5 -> 31.9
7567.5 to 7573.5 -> 33.4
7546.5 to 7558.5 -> 33.1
